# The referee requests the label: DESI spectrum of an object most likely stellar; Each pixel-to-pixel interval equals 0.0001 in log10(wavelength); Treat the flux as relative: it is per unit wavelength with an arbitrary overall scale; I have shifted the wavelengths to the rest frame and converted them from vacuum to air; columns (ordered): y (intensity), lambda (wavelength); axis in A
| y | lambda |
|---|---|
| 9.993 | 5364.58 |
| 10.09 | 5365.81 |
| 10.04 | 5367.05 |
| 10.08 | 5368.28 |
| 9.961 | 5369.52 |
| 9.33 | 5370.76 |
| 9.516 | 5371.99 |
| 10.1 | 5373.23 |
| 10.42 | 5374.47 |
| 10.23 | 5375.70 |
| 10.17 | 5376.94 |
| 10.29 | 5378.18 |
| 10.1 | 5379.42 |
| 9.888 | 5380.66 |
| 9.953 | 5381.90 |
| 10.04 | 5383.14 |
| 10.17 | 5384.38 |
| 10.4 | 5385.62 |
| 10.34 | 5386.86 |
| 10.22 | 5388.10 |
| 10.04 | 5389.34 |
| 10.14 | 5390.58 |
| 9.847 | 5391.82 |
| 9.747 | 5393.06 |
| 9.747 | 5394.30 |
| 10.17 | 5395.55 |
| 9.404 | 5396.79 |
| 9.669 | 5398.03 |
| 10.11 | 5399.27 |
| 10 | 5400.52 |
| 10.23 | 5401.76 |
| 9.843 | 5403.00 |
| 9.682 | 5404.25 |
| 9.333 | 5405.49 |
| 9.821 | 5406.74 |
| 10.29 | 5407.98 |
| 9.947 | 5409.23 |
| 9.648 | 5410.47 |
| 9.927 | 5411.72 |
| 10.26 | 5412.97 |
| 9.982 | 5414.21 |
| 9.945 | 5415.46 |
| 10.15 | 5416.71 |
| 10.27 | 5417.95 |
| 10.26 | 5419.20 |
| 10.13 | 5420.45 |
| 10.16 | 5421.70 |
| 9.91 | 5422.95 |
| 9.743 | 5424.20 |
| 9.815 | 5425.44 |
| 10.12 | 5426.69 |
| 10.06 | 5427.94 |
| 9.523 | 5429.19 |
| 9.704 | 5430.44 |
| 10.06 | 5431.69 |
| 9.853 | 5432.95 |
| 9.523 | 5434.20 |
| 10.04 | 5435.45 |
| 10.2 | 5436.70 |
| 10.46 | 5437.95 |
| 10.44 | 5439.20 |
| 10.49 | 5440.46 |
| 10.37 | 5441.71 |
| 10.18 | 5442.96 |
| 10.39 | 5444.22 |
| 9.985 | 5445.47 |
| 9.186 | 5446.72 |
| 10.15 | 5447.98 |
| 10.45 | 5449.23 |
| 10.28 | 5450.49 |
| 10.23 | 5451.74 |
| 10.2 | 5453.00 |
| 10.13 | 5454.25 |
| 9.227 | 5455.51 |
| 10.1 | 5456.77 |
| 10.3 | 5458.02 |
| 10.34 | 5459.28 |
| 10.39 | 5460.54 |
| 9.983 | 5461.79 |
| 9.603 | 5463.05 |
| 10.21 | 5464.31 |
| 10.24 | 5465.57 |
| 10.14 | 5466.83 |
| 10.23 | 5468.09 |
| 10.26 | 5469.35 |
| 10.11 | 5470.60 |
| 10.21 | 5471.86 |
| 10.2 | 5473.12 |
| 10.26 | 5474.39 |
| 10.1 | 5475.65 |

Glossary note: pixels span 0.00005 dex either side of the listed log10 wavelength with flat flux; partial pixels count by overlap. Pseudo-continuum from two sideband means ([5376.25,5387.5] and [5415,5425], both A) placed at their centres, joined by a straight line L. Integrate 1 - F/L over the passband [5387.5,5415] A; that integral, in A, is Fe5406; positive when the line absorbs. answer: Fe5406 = 0.5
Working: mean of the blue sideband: 10.1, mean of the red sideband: 10.1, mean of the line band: 9.91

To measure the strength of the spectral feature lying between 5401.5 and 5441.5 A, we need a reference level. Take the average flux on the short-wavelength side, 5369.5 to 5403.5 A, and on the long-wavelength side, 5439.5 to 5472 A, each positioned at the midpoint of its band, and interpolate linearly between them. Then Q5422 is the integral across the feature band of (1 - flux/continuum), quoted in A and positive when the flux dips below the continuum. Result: 0.3 A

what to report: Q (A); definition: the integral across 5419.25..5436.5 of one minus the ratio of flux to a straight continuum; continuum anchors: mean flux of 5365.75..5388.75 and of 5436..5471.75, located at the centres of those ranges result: 0.4 A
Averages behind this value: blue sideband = 10.1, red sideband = 10.2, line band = 9.91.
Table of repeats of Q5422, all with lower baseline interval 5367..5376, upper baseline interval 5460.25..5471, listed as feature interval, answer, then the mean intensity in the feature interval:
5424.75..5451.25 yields 0.0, 10.1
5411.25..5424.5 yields 0.0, 10.1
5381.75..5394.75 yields -0.1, 10.1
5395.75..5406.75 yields 0.2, 9.8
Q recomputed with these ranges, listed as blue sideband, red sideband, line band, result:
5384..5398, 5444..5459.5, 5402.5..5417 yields 0.18 A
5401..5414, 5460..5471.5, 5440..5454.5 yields -0.15 A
